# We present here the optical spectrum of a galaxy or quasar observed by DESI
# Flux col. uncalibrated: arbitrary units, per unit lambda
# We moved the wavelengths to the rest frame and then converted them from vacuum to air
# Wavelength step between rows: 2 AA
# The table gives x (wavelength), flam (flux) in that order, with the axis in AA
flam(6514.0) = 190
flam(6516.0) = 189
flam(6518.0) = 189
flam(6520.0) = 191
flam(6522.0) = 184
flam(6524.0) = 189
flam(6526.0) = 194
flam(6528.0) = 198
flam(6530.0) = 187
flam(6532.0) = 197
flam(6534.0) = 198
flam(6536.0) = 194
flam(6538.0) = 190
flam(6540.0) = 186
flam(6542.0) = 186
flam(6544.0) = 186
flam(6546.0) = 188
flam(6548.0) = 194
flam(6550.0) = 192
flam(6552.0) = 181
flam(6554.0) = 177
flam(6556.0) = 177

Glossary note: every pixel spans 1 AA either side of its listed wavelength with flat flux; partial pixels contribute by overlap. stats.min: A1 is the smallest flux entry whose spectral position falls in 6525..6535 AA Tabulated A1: 187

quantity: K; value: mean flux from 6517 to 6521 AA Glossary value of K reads 190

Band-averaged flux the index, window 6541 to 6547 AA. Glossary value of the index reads 187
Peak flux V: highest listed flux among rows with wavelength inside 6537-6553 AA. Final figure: 194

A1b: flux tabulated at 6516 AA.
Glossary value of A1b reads 189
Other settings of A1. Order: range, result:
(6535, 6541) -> 186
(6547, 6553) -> 181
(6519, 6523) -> 184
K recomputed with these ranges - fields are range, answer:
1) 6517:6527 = 189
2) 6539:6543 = 186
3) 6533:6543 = 191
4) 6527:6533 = 194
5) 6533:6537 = 196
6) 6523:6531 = 192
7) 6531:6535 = 198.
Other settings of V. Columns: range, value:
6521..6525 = 189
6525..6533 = 198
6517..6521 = 191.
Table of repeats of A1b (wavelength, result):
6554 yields 177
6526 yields 194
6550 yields 192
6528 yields 198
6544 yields 186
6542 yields 186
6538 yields 190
